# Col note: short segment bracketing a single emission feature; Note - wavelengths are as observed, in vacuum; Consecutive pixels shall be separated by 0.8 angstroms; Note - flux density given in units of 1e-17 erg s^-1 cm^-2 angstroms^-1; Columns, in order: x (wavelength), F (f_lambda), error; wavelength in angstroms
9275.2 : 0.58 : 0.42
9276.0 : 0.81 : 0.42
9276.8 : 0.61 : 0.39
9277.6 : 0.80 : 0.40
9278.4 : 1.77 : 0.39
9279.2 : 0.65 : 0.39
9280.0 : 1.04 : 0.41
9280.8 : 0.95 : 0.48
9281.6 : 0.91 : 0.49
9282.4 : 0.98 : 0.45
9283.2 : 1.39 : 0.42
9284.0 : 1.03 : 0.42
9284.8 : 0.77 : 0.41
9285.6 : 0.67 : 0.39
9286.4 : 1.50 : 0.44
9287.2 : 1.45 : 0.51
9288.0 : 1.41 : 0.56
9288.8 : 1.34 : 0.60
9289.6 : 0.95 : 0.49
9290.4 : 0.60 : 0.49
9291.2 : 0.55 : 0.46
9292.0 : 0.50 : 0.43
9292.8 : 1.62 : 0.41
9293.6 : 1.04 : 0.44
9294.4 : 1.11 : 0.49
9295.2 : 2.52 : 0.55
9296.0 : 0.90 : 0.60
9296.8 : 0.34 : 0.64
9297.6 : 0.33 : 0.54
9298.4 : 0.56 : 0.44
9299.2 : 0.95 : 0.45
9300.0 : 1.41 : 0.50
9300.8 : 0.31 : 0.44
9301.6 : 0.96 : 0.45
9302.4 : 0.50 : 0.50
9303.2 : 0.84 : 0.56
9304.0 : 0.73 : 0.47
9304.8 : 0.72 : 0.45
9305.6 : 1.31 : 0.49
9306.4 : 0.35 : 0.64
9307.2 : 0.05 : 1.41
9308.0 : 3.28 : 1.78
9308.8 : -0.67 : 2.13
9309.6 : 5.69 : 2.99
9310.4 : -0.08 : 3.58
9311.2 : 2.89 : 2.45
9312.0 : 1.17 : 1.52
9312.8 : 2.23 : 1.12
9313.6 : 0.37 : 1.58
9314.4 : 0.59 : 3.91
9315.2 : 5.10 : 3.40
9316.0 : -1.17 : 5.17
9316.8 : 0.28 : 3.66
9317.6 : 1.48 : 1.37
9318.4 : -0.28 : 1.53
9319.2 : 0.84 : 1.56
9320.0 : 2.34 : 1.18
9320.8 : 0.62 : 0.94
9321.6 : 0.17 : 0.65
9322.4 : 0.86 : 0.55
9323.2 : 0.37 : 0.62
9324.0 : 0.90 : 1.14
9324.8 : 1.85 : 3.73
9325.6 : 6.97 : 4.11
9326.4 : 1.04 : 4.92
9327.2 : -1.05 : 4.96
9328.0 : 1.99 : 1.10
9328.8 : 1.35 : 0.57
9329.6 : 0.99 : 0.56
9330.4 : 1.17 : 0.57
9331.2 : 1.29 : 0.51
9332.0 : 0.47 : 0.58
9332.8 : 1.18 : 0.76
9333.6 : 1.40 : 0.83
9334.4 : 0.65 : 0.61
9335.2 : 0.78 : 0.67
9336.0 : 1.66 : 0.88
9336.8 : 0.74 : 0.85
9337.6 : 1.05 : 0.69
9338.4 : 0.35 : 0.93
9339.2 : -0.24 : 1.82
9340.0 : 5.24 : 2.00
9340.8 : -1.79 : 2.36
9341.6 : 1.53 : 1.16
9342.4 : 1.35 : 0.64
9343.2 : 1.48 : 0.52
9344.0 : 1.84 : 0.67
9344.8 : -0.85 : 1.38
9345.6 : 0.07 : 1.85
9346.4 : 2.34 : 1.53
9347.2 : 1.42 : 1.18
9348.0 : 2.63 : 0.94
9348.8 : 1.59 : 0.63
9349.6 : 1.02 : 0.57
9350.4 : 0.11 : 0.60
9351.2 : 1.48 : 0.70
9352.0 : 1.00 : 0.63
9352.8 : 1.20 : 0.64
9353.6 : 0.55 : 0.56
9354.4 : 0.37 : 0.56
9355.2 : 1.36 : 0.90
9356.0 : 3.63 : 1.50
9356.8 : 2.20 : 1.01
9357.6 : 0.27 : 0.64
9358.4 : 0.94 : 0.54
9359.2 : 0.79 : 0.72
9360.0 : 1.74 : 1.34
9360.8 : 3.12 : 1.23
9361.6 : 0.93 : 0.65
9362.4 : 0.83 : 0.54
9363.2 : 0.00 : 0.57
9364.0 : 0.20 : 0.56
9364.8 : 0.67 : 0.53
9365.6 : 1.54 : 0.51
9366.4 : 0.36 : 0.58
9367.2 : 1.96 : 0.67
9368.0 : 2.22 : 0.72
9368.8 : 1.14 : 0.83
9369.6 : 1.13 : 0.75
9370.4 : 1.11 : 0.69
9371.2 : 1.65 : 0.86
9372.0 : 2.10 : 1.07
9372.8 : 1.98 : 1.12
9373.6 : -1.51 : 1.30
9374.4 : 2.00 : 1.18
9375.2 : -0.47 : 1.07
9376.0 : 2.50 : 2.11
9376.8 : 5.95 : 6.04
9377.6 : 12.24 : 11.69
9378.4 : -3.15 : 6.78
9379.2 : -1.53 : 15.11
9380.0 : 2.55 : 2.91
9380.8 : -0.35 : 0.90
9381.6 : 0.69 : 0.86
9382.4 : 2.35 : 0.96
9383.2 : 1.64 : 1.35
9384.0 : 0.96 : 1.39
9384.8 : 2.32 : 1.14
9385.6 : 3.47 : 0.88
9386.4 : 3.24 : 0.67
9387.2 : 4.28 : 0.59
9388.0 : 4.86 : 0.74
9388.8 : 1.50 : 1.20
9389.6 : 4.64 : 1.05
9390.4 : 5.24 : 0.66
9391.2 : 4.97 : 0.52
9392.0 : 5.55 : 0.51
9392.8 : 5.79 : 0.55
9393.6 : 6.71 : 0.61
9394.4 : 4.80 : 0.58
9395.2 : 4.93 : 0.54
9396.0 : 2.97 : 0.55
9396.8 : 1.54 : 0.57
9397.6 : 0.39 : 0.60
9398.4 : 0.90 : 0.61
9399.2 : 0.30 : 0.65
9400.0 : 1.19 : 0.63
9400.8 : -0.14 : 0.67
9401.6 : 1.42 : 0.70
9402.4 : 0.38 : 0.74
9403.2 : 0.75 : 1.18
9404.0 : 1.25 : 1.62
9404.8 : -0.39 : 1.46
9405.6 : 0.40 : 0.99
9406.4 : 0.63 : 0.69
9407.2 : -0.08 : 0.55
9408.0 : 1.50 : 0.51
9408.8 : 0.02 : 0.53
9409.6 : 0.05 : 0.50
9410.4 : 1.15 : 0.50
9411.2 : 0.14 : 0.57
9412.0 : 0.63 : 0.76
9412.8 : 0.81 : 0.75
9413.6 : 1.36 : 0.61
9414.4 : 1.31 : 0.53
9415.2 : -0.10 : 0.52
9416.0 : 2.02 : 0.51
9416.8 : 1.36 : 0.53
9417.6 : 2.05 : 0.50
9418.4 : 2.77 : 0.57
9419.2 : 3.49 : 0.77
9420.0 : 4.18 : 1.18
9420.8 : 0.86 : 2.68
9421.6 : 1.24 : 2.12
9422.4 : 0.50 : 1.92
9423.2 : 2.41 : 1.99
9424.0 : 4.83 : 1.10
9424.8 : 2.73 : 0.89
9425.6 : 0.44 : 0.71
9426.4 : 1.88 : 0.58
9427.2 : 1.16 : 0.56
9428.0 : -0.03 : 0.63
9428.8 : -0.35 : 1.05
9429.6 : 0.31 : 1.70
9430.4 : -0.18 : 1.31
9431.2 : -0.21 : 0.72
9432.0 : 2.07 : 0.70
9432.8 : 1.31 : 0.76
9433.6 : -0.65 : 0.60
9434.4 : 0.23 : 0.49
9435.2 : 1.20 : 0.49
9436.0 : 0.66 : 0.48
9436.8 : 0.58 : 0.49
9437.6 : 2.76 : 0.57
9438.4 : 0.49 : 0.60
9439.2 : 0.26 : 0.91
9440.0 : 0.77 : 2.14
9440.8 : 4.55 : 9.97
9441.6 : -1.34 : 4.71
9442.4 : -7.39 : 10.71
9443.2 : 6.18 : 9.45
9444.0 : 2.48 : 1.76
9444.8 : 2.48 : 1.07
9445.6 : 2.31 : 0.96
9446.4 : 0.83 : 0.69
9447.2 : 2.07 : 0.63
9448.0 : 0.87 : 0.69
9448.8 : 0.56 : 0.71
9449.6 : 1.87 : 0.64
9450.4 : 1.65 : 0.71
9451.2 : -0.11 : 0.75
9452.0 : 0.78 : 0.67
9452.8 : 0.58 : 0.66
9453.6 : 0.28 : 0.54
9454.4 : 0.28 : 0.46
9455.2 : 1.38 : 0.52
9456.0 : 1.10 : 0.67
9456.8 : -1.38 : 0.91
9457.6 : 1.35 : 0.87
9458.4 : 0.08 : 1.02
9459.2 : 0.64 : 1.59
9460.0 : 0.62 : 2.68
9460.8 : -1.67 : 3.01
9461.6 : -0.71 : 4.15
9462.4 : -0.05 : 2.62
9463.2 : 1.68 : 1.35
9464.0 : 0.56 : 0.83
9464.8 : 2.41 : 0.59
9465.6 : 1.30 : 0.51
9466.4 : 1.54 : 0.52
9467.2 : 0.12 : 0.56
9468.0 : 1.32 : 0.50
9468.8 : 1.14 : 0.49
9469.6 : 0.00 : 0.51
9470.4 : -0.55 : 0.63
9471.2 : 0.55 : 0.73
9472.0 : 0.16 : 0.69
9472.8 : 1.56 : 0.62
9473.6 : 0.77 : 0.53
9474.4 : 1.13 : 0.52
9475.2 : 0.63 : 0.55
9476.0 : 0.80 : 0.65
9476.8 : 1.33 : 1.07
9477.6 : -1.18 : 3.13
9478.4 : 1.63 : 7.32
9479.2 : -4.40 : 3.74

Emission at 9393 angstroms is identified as Halpha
